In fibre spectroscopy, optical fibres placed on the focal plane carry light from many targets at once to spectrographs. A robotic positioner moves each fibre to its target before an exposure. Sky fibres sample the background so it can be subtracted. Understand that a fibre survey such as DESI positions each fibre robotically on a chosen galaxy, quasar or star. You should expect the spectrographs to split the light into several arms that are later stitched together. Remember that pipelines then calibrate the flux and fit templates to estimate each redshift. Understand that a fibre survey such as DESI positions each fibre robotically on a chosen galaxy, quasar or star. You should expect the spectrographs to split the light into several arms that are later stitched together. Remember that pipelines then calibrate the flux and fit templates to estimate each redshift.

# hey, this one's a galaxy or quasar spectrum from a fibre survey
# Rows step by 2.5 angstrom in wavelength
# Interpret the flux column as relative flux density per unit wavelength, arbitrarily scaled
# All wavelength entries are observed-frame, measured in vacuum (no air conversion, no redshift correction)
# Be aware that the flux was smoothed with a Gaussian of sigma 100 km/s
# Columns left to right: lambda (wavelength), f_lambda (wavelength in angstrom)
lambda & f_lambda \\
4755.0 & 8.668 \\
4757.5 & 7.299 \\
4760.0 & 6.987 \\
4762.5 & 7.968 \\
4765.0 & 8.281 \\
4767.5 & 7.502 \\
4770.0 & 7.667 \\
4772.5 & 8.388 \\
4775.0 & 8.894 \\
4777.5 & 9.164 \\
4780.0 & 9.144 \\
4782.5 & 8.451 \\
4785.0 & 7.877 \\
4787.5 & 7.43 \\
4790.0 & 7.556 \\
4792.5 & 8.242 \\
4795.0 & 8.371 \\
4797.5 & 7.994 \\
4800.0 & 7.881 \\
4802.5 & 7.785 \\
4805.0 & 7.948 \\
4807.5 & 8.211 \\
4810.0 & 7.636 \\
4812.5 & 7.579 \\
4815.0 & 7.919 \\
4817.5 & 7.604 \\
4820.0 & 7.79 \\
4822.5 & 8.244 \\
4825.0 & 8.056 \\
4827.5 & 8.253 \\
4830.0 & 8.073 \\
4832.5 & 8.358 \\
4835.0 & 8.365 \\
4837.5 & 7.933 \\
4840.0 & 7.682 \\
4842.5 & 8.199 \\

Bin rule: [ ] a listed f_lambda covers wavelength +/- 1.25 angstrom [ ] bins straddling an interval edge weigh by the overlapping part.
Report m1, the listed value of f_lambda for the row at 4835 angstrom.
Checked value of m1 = 8.365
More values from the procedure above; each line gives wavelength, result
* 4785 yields 7.877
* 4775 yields 8.894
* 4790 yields 7.556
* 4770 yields 7.667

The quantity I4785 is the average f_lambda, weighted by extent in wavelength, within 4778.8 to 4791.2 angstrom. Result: 8.09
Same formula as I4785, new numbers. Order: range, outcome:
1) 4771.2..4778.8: 8.81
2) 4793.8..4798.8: 8.18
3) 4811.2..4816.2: 7.75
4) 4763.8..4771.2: 7.81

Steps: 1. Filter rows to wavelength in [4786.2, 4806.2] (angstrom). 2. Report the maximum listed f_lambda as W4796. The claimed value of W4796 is 8.371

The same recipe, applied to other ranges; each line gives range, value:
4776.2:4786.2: 9.164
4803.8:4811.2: 8.211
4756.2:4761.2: 7.299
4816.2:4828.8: 8.253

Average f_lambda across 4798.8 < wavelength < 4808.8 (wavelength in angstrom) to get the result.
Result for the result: 7.96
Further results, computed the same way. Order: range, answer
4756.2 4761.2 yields 7.16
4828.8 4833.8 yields 8.22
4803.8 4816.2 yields 7.86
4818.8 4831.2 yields 8.08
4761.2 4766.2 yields 8.11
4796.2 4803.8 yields 7.89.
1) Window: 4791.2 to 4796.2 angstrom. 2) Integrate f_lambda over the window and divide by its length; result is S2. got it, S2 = 8.3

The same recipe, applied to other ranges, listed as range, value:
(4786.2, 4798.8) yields 7.92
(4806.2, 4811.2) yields 7.93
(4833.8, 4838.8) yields 8.14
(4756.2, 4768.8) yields 7.61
